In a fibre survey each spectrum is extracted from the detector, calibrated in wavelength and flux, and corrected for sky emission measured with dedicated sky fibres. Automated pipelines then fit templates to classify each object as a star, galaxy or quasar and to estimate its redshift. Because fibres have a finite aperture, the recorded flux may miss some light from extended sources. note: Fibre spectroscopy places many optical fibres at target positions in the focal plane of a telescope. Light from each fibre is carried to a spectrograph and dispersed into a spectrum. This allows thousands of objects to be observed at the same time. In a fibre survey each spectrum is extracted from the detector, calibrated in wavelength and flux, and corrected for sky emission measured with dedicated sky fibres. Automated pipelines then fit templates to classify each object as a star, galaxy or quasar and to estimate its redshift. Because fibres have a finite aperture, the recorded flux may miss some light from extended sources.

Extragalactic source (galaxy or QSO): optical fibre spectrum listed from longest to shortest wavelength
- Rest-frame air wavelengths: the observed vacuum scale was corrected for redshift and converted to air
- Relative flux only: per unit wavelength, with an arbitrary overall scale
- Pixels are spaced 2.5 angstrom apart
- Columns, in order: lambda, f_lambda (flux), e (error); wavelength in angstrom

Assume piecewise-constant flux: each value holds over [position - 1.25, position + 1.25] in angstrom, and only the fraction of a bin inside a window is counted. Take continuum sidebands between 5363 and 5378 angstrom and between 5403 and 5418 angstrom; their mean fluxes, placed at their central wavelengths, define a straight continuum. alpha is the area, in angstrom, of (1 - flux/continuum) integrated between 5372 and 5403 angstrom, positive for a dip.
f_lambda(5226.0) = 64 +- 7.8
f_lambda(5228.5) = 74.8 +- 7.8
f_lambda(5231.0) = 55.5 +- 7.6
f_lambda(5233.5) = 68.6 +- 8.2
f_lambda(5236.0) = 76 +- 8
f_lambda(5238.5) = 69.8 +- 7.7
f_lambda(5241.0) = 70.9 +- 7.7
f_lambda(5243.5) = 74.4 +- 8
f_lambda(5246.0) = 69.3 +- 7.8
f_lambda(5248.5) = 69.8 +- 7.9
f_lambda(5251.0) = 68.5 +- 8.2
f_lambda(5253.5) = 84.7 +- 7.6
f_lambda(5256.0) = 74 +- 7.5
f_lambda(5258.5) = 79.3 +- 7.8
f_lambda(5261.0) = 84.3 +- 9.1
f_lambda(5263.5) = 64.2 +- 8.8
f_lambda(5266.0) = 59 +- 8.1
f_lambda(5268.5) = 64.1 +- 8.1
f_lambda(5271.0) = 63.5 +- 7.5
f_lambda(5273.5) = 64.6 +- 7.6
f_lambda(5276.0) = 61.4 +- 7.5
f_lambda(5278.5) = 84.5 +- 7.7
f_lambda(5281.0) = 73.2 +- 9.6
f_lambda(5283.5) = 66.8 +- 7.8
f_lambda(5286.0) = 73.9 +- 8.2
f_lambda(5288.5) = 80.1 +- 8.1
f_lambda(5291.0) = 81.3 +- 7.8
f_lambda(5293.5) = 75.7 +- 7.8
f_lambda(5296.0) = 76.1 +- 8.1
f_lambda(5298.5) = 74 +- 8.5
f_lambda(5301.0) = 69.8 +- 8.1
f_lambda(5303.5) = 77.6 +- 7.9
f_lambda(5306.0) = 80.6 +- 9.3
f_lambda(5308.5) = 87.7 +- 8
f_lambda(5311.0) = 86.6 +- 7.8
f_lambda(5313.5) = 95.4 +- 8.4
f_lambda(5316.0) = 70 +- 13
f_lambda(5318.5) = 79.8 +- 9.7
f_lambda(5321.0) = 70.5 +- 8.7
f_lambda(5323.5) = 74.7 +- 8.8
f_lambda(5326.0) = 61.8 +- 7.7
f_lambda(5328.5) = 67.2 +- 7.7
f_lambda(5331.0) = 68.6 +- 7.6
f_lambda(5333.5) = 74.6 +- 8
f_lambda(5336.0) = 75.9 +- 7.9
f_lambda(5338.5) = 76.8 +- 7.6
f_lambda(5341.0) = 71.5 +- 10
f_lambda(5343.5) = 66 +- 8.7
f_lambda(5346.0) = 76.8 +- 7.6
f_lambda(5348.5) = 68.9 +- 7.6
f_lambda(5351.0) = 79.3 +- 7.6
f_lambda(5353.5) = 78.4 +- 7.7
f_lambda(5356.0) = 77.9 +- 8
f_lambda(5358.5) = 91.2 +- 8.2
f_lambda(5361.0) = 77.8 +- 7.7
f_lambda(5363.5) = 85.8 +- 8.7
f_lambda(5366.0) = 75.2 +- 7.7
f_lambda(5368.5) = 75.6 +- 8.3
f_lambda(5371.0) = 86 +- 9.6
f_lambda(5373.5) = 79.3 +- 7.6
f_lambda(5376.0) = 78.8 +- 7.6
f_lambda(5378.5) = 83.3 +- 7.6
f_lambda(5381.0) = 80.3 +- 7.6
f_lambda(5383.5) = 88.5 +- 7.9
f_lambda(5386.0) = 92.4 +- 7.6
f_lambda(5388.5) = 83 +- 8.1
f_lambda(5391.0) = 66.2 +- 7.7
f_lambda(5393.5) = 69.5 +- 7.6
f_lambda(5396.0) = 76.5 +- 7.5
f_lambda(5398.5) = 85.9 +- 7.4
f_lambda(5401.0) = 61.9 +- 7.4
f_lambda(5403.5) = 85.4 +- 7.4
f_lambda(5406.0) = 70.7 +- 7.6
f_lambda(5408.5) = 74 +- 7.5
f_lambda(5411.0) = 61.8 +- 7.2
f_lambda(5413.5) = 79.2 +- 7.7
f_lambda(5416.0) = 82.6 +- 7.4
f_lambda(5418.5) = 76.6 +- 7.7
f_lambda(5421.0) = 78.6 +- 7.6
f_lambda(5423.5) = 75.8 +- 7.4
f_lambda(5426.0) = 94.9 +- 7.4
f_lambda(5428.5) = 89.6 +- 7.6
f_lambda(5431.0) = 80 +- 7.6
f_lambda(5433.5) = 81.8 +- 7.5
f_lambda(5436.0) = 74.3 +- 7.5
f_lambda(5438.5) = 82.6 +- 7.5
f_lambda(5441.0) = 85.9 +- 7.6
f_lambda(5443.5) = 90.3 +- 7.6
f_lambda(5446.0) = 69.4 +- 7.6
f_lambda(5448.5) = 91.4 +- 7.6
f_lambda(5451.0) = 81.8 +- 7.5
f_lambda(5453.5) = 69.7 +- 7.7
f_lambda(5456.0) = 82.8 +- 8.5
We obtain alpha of -0.4 angstrom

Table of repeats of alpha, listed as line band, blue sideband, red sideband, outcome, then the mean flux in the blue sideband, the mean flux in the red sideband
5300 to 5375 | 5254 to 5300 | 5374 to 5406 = -1.0 angstrom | 72.4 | 79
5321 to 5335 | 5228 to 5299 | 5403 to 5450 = 1.0 angstrom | 71.7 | 80.2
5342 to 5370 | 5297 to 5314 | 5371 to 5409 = 0.7 angstrom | 81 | 78.7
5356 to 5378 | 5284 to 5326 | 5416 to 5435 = -0.3 angstrom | 77.7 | 82.4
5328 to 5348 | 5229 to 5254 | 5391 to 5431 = 0.6 angstrom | 70.5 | 77.3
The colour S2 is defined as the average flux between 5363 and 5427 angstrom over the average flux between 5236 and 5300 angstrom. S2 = 1.09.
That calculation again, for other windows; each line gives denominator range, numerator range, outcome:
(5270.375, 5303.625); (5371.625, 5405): 1.09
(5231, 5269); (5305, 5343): 1.06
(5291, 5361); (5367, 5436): 1.04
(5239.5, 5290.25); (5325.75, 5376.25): 1.06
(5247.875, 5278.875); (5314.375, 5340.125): 1.03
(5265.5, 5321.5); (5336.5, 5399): 1.05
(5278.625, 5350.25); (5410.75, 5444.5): 1.08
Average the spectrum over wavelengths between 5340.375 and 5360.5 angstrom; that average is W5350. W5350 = 76.5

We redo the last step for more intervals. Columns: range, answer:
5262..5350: 73.3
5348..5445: 79.7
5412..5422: 78.8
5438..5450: 84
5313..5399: 77.2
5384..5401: 78.1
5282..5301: 75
